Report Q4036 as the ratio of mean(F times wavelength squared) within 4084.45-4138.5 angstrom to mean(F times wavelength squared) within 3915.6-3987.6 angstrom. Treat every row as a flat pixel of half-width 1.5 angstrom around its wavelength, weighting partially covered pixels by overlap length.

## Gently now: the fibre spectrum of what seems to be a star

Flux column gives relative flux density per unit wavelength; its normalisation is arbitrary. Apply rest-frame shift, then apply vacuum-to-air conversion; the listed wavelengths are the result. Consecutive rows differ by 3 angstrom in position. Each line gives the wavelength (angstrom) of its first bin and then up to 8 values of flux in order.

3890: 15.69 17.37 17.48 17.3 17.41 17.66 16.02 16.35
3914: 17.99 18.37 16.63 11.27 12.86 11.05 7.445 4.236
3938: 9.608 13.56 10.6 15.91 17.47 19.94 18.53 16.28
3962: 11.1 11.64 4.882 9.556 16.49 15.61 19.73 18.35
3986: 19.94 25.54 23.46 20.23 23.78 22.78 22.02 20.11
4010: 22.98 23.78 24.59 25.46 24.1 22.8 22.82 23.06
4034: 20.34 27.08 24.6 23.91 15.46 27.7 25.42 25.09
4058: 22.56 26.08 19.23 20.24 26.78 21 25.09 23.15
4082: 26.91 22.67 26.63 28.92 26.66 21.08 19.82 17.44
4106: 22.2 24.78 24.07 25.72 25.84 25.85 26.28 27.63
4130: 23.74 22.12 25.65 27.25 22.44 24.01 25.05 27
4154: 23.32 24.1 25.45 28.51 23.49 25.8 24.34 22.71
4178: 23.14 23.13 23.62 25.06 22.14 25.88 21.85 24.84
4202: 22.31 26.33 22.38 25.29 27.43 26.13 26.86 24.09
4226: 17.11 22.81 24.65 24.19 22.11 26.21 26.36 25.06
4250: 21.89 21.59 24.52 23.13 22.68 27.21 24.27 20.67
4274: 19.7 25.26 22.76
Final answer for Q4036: 1.91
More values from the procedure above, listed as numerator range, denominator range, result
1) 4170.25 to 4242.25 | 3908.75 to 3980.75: 2.00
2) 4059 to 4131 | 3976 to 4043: 1.12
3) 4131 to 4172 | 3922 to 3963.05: 2.14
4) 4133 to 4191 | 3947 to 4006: 1.51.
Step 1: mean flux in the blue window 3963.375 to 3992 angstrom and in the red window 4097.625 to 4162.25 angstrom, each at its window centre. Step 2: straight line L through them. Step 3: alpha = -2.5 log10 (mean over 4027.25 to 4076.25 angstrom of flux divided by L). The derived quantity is -0.16 mag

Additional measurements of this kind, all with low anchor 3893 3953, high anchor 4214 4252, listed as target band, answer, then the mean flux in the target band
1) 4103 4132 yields -0.20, 24.7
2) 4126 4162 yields -0.17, 24.8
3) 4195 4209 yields -0.03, 23.6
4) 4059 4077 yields -0.21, 23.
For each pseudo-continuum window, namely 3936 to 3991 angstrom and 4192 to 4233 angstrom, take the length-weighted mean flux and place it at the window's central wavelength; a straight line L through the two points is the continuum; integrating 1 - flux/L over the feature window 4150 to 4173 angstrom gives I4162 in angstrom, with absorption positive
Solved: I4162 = -3.0 angstrom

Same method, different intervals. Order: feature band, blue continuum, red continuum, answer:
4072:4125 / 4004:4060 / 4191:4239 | -1.1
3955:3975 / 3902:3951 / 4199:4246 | 3.5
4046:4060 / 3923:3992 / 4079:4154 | -2.6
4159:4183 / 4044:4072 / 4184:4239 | -0.8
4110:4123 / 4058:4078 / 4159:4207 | -1.0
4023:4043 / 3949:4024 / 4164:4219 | -3.1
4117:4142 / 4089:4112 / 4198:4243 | -2.1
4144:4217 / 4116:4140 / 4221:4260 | 0.1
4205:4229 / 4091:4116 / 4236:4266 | -0.4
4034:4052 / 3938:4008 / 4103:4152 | -2.7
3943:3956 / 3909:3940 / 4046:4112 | -1.8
